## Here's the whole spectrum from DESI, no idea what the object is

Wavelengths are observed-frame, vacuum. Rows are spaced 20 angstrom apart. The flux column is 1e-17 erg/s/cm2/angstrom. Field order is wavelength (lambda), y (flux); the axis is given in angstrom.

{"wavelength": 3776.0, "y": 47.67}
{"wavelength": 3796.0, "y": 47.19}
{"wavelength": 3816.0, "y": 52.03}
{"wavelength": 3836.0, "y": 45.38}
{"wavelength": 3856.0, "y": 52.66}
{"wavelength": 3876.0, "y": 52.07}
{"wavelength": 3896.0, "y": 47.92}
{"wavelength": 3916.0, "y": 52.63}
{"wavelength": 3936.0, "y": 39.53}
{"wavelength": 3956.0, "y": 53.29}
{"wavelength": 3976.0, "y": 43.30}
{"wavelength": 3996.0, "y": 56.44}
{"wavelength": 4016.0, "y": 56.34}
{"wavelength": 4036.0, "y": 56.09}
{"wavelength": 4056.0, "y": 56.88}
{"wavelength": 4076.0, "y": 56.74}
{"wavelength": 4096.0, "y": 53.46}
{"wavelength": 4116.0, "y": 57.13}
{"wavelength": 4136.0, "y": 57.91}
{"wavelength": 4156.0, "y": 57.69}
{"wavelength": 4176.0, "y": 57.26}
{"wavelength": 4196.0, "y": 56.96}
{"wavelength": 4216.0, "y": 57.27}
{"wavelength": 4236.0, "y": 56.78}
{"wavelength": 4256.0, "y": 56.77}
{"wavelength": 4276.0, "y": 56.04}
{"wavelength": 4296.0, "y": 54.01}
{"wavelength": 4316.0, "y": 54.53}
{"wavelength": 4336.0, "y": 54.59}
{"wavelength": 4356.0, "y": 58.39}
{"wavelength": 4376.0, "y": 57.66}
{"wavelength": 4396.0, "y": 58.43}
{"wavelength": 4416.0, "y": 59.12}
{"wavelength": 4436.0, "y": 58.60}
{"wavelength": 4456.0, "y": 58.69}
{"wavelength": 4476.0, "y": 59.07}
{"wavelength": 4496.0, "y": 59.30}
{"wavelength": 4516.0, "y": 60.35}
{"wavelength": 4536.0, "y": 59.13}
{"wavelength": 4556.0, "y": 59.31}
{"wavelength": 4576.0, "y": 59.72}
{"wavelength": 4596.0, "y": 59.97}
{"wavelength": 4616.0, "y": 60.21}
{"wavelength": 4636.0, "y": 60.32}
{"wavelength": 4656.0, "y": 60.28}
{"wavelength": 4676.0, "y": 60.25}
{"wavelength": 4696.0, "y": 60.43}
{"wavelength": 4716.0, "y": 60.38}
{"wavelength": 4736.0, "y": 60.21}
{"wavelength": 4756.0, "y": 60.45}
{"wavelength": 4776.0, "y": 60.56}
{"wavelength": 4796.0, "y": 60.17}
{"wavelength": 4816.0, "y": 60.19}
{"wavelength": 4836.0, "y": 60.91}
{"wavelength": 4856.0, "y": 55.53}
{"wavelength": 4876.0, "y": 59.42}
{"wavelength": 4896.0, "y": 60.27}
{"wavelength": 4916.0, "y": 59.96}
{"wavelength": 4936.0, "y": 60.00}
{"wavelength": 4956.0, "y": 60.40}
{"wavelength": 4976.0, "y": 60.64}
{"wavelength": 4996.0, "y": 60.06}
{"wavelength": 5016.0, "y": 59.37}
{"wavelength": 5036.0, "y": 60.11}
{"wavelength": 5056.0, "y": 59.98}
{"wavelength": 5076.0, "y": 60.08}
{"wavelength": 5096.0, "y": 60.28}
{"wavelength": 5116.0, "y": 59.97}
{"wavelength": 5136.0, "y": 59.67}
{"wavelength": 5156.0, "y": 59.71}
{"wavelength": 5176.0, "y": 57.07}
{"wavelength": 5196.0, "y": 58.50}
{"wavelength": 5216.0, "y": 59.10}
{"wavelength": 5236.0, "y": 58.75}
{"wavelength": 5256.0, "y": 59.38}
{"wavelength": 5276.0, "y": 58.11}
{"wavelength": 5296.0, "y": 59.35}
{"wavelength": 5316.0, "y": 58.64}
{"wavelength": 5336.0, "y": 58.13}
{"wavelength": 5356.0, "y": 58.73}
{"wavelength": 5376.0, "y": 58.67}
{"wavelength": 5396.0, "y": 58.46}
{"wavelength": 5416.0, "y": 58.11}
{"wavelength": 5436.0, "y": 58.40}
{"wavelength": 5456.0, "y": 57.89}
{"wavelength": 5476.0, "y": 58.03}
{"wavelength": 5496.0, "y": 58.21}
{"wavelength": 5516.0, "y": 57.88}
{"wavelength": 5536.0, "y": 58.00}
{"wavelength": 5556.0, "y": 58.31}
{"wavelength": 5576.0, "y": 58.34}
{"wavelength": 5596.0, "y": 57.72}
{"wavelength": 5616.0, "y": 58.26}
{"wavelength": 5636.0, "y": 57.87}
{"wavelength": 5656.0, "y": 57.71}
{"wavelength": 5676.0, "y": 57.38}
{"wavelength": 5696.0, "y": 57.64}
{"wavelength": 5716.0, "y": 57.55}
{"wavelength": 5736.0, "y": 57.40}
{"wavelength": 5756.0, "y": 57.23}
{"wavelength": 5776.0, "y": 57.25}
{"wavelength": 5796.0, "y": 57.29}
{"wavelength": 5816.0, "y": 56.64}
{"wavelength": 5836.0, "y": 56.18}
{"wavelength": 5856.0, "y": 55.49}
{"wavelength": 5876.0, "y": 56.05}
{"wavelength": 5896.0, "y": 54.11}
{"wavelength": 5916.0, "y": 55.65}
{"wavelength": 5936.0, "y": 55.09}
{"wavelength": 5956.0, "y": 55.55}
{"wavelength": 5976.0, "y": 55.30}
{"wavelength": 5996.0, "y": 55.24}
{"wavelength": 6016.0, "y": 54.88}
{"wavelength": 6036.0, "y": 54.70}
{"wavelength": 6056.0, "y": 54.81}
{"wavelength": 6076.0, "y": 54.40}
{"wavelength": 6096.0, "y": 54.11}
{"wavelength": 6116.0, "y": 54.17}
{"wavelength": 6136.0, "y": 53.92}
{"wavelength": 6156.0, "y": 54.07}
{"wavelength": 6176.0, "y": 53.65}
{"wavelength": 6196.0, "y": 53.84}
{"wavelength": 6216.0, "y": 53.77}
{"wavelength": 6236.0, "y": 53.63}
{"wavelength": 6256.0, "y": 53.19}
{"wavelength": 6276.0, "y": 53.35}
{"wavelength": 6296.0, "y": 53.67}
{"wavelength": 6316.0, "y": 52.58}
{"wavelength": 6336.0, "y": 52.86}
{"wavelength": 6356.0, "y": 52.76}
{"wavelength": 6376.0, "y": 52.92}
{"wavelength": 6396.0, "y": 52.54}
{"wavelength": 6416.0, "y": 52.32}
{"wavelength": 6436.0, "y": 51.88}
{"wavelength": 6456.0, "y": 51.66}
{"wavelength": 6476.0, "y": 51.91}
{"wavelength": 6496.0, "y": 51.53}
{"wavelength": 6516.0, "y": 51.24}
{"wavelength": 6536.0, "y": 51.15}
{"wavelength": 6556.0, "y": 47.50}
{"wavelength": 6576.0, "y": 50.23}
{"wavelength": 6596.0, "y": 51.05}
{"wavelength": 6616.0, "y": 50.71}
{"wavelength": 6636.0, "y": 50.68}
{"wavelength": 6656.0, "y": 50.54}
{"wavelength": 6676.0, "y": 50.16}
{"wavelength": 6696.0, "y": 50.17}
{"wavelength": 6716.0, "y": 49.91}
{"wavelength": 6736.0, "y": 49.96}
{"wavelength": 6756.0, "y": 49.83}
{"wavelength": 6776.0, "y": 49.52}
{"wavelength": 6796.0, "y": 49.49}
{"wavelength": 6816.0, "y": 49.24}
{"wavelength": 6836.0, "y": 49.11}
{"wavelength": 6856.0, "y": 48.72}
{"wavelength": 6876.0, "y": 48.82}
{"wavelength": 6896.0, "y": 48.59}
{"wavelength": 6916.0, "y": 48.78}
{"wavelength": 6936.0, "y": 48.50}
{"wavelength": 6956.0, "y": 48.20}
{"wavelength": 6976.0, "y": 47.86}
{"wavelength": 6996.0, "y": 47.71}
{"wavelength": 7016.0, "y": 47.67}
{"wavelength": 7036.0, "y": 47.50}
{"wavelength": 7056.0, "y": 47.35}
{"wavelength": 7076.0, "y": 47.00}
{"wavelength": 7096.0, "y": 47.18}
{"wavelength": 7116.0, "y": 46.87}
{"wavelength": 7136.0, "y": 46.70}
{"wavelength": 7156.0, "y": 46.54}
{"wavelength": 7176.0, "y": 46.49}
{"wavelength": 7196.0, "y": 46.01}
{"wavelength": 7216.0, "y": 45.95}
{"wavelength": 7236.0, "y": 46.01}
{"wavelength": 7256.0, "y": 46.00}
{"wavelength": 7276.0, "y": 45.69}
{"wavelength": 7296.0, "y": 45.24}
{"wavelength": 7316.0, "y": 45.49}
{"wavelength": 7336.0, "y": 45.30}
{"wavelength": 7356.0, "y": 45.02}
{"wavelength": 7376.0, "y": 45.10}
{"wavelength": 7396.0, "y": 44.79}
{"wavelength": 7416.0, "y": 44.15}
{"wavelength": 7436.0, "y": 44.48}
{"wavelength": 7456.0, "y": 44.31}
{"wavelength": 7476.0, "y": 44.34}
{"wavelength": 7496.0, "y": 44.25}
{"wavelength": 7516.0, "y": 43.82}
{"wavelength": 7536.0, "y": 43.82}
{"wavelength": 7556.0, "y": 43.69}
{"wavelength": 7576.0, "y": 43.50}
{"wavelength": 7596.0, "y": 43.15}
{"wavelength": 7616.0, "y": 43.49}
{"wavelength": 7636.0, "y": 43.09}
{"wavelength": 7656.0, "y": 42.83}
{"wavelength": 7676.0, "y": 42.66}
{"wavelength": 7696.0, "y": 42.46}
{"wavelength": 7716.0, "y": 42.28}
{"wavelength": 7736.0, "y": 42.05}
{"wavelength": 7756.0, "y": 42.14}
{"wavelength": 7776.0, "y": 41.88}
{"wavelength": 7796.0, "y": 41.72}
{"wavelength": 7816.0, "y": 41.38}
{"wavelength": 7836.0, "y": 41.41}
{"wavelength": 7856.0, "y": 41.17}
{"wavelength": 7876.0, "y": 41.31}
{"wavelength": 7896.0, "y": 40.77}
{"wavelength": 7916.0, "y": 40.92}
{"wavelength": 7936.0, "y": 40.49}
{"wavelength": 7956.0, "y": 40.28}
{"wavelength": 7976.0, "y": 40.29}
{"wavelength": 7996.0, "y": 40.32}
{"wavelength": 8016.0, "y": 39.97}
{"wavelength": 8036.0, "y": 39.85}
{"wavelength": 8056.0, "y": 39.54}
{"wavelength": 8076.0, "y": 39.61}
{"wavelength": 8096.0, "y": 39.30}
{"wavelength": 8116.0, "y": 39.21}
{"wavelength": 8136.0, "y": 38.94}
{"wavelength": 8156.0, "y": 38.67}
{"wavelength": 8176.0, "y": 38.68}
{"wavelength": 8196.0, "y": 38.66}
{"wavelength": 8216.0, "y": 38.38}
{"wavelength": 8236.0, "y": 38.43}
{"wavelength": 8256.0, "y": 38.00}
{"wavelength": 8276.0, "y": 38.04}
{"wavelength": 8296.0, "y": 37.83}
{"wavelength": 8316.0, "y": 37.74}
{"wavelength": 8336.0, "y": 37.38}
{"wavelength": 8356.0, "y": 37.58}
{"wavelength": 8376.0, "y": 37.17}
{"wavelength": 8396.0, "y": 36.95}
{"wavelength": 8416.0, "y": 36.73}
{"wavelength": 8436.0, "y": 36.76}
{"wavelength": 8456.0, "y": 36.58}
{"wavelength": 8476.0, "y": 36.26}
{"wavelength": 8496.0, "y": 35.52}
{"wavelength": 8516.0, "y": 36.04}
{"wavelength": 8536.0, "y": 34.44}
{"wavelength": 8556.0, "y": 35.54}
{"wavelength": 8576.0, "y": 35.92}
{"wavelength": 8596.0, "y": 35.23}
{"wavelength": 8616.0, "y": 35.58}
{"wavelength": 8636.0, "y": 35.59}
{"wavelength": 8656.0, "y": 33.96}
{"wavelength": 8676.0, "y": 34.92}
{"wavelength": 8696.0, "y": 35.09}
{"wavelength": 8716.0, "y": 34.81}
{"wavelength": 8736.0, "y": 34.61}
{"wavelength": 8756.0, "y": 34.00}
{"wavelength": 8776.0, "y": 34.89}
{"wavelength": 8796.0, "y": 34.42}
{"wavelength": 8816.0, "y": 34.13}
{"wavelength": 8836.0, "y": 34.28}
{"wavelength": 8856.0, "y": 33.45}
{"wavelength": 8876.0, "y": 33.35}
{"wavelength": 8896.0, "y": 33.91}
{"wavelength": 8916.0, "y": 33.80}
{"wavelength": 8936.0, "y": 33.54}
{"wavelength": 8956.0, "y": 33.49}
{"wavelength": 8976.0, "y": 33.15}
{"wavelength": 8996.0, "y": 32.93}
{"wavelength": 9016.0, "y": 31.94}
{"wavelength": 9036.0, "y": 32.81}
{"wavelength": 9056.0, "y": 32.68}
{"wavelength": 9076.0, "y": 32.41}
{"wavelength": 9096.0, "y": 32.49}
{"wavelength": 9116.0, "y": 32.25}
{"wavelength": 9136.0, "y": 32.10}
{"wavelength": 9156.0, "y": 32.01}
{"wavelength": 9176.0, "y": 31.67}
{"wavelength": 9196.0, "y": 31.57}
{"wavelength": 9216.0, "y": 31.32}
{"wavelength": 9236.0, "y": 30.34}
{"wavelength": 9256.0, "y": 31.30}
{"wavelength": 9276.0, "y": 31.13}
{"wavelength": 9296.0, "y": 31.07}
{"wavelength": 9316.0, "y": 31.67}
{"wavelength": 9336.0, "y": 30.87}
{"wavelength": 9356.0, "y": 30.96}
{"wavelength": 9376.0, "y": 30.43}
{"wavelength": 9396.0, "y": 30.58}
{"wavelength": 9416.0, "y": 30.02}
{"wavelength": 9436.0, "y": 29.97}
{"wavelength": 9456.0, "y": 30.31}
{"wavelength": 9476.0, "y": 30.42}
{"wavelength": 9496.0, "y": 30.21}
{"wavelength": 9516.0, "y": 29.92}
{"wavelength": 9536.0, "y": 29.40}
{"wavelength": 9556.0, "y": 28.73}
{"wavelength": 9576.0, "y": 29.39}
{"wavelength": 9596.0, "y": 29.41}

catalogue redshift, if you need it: 0.00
